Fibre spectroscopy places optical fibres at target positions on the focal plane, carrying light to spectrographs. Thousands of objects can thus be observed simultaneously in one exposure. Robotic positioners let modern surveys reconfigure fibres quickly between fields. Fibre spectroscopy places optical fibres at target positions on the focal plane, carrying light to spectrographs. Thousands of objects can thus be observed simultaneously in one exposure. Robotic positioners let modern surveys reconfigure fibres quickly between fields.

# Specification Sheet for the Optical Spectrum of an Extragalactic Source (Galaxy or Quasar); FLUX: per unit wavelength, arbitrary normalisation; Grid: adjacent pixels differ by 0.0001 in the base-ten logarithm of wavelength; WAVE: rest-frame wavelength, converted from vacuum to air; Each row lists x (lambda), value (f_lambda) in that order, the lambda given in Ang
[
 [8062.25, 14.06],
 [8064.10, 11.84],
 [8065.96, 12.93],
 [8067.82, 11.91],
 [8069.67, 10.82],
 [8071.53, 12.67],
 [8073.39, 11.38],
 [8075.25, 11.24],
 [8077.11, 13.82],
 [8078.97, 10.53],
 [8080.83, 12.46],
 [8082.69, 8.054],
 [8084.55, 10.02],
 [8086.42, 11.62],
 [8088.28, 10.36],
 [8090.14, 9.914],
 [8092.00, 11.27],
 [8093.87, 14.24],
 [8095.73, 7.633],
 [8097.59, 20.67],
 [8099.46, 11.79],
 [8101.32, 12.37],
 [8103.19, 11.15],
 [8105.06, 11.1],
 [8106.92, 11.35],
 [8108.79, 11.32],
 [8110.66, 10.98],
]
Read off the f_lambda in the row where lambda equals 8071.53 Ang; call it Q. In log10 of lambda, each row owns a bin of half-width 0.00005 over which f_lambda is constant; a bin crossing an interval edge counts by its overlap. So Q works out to 12.67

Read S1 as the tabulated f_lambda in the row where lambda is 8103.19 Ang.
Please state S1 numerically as 11.15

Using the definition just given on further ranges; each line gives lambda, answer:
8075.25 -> 11.24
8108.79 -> 11.32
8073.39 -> 11.38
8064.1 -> 11.84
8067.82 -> 11.91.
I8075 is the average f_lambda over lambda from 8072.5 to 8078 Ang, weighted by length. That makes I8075 12.1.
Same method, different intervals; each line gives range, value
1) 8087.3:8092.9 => 10.5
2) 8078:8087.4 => 10.5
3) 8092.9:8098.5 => 14.1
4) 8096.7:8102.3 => 14.9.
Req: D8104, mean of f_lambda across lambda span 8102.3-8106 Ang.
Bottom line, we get 11.1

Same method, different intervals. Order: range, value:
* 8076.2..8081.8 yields 12.2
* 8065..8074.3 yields 11.9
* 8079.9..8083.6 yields 10.3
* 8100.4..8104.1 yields 11.7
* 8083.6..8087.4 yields 10.8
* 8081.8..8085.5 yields 9.04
